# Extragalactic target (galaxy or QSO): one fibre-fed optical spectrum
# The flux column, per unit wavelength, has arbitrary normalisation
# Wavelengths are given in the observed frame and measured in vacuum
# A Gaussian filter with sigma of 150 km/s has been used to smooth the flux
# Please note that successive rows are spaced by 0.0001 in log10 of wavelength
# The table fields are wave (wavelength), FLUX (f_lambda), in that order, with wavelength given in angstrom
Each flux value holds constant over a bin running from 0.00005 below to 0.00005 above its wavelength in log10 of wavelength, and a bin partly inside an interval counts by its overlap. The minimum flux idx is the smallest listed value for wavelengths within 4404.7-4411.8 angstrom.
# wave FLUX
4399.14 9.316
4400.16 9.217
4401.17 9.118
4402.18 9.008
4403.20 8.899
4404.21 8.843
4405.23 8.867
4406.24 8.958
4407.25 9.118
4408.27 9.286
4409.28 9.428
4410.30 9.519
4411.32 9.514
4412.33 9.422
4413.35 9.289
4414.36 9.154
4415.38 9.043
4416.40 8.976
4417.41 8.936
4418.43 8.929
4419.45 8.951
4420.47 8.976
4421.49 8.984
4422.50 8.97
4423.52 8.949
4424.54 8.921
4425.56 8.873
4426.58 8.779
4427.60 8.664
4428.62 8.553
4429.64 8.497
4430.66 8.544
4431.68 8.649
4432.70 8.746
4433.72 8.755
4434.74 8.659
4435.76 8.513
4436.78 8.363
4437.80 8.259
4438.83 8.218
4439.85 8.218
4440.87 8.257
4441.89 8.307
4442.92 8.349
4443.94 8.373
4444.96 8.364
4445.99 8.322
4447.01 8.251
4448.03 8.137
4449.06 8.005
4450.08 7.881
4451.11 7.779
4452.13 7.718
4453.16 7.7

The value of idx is 8.867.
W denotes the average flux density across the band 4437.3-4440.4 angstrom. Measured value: 8.22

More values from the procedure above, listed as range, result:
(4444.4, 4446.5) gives 8.34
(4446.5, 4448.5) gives 8.22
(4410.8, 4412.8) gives 9.48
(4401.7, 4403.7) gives 8.93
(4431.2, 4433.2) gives 8.7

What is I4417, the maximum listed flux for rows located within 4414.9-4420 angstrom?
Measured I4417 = 9.043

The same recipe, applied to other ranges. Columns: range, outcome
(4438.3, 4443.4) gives 8.349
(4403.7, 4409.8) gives 9.428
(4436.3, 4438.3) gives 8.363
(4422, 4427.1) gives 8.97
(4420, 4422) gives 8.984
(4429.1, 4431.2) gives 8.544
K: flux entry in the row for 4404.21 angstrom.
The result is 8.843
